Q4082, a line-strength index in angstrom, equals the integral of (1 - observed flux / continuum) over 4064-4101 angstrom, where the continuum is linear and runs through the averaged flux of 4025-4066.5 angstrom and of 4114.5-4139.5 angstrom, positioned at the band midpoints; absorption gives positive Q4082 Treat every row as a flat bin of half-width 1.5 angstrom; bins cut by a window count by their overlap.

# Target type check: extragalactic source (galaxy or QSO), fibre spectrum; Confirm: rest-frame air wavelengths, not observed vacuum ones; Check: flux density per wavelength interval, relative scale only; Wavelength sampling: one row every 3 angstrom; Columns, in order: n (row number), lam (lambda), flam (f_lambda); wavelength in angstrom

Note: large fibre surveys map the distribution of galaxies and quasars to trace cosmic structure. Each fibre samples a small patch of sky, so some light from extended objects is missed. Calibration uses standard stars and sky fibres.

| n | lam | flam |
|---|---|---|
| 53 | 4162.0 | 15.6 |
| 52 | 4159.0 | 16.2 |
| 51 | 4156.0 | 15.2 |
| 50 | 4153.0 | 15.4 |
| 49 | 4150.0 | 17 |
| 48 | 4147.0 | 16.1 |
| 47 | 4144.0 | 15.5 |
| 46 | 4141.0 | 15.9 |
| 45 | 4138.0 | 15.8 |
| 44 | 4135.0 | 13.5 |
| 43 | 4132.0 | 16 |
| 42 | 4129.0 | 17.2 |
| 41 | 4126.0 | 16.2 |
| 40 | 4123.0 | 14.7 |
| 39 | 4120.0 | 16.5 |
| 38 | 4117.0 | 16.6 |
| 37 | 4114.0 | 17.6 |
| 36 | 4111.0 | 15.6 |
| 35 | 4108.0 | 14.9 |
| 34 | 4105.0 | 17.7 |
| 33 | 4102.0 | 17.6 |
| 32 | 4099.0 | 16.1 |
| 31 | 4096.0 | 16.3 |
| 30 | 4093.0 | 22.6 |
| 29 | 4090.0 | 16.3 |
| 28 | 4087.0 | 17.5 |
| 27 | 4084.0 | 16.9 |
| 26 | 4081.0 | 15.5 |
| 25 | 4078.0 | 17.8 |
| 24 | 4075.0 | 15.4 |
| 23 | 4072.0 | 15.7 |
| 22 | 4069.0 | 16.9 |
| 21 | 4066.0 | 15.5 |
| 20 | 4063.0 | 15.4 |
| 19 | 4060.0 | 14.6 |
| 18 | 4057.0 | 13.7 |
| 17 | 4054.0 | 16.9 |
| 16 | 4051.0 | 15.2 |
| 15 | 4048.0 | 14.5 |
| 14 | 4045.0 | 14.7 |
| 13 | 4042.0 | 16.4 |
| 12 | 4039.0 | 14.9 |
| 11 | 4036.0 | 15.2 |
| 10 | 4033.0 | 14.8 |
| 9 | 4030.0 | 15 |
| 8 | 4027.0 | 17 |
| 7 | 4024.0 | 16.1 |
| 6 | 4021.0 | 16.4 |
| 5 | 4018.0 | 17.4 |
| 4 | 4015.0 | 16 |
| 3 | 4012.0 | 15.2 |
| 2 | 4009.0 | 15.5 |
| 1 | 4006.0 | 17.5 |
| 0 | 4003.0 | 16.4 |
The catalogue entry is -3.12 angstrom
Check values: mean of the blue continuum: 15.3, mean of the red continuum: 15.9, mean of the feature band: 16.9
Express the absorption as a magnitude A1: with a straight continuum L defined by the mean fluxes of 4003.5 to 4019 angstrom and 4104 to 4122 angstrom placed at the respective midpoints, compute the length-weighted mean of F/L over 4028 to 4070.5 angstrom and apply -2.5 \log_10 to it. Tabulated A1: 0.07 mag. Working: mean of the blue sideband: 16.3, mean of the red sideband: 16.4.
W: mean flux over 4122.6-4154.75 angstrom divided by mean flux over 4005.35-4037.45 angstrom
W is 1.0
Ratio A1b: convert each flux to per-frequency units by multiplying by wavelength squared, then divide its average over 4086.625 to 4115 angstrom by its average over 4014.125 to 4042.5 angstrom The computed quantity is 1.12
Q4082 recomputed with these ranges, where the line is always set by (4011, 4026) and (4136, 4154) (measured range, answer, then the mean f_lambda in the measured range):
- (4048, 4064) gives 1.1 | 15.1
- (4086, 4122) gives -2.4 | 17.1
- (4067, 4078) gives -0.1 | 16.2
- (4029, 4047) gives 1.2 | 15.2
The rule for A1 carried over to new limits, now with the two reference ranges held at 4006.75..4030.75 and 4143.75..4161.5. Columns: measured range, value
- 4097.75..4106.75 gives -0.07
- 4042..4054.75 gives 0.05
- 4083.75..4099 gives -0.12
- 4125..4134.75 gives -0.01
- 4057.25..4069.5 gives 0.05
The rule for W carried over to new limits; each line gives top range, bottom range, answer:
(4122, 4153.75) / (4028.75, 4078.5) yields 1.02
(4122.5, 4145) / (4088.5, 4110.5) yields 0.91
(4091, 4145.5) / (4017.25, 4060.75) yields 1.06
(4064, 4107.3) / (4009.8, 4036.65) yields 1.06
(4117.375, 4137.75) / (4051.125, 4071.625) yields 1.02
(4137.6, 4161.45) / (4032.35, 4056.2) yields 1.04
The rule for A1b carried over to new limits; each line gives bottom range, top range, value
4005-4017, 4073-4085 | 1.05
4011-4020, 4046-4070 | 0.96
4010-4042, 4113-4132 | 1.09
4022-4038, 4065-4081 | 1.06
